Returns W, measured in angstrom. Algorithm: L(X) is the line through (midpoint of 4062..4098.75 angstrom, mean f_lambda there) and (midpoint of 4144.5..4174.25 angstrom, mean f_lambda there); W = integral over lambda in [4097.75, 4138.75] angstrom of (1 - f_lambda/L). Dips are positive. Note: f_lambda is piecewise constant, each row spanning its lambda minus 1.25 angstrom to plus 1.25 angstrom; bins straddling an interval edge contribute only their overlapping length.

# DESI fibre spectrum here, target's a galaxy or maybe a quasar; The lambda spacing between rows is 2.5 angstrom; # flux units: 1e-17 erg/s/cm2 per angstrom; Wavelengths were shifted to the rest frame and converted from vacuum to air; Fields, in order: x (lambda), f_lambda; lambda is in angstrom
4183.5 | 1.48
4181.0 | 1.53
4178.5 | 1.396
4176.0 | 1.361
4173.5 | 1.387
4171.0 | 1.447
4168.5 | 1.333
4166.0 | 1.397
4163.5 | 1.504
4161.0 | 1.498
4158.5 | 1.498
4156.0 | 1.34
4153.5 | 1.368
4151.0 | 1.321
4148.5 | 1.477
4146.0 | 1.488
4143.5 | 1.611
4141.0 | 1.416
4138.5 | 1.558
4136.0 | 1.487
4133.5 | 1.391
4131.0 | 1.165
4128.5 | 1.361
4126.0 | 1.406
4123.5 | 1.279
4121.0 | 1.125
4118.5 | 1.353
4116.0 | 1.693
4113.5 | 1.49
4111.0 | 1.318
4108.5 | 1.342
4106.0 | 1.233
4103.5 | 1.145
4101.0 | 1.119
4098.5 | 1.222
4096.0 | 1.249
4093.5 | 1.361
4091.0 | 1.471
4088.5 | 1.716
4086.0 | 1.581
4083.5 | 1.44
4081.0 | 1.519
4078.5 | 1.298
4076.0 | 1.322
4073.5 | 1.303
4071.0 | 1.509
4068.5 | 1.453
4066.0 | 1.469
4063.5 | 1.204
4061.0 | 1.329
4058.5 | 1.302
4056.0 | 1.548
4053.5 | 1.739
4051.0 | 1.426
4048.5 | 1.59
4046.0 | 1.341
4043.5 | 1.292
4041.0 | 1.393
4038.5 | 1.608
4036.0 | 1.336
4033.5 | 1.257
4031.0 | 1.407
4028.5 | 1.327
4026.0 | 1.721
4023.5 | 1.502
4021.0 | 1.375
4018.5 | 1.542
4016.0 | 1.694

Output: 2.5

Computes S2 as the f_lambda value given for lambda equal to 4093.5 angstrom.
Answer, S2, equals 1.361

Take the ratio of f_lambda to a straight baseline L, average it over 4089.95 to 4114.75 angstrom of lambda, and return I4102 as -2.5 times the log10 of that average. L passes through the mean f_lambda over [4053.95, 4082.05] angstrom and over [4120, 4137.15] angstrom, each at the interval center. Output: 0.05 mag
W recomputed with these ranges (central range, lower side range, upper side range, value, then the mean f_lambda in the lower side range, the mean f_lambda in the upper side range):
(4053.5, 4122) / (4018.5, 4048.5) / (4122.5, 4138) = 0.4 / 1.43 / 1.36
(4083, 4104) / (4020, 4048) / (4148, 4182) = 0.7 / 1.42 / 1.42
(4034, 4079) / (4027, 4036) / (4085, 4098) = -0.8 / 1.34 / 1.46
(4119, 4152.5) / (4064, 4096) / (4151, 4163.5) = 0.9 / 1.44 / 1.42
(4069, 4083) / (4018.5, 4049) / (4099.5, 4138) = -0.2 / 1.43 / 1.33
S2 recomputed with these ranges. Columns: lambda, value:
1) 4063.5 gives 1.204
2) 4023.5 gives 1.502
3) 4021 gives 1.375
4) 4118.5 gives 1.353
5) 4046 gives 1.341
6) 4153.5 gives 1.368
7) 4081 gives 1.519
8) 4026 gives 1.721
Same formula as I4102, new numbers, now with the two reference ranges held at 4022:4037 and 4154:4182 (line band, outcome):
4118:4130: 0.10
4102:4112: 0.14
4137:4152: -0.04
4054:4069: 0.02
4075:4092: -0.04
